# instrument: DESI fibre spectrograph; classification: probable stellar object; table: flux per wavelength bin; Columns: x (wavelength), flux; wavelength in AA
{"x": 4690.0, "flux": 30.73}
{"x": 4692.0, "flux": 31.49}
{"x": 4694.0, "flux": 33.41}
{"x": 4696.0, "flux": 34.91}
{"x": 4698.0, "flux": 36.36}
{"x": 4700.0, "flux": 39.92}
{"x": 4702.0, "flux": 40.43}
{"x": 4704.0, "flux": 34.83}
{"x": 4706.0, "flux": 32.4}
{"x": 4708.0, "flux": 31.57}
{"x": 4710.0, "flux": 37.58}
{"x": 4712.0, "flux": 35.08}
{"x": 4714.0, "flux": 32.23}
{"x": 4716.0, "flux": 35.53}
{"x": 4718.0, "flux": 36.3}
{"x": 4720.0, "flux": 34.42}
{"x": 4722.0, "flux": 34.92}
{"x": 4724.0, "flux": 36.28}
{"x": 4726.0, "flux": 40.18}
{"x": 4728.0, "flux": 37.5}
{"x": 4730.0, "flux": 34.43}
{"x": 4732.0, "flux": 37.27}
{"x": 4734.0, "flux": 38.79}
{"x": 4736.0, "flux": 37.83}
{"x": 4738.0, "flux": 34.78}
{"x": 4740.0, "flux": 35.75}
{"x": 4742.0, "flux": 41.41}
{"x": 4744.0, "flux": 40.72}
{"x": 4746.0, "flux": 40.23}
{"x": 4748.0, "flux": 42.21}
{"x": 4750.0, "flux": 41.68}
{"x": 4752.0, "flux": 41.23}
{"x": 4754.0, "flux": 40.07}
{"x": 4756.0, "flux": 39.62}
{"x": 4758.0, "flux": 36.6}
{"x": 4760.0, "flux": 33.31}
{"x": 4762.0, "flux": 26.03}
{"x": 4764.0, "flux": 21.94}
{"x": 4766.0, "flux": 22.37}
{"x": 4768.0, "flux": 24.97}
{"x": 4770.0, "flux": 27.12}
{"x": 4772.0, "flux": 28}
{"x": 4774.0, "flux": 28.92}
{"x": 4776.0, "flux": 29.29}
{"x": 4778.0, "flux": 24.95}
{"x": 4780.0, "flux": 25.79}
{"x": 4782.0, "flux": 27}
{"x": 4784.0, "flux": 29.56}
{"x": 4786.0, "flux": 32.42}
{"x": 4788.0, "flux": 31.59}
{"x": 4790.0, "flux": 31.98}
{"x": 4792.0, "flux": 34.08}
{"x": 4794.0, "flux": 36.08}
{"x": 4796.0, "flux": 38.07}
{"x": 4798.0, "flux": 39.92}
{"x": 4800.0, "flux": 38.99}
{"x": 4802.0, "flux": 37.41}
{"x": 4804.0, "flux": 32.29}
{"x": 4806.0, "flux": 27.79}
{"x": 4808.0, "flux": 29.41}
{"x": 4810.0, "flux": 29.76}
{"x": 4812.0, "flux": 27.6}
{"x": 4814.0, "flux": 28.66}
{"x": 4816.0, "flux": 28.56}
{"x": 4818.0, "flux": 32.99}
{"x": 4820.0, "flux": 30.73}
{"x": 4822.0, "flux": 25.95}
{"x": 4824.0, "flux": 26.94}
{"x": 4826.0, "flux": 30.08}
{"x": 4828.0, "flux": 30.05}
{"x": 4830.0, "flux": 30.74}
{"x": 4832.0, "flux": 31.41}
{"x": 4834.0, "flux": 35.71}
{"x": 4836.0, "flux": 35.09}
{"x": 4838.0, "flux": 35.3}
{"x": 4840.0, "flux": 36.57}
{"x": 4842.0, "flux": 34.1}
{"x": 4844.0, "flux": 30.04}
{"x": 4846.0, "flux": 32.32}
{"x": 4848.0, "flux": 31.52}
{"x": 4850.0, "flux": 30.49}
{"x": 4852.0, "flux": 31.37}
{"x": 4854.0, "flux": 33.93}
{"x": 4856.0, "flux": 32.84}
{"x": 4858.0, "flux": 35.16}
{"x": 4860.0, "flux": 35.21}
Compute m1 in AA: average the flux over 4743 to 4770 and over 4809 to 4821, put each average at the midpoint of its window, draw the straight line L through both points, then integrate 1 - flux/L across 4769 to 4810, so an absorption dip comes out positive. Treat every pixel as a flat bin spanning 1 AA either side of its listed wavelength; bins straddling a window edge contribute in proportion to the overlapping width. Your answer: 0.2 AA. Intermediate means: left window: 34.4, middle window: 31.5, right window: 29.7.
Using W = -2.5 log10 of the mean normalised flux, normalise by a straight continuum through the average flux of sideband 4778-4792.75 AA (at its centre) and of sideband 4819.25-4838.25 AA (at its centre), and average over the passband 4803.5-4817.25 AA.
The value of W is 0.05 mag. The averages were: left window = 29.9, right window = 31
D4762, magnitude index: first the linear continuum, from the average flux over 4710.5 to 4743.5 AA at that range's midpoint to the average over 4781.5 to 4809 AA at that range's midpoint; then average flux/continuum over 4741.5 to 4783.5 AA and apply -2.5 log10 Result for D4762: 0.08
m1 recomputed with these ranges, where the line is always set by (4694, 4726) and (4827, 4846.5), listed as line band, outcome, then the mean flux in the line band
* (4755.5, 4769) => 2.23 AA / 28.9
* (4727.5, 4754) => -2.90 AA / 38.8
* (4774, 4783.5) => 1.98 AA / 27.1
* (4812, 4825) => 1.80 AA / 28.9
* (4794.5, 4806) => -0.88 AA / 36.5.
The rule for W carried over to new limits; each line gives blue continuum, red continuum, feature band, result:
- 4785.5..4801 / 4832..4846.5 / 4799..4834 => 0.135 mag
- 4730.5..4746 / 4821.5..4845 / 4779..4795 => 0.127 mag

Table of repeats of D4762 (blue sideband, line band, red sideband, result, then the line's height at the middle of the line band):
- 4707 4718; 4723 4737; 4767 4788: -0.14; 32.8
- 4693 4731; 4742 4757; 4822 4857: -0.18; 34.6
